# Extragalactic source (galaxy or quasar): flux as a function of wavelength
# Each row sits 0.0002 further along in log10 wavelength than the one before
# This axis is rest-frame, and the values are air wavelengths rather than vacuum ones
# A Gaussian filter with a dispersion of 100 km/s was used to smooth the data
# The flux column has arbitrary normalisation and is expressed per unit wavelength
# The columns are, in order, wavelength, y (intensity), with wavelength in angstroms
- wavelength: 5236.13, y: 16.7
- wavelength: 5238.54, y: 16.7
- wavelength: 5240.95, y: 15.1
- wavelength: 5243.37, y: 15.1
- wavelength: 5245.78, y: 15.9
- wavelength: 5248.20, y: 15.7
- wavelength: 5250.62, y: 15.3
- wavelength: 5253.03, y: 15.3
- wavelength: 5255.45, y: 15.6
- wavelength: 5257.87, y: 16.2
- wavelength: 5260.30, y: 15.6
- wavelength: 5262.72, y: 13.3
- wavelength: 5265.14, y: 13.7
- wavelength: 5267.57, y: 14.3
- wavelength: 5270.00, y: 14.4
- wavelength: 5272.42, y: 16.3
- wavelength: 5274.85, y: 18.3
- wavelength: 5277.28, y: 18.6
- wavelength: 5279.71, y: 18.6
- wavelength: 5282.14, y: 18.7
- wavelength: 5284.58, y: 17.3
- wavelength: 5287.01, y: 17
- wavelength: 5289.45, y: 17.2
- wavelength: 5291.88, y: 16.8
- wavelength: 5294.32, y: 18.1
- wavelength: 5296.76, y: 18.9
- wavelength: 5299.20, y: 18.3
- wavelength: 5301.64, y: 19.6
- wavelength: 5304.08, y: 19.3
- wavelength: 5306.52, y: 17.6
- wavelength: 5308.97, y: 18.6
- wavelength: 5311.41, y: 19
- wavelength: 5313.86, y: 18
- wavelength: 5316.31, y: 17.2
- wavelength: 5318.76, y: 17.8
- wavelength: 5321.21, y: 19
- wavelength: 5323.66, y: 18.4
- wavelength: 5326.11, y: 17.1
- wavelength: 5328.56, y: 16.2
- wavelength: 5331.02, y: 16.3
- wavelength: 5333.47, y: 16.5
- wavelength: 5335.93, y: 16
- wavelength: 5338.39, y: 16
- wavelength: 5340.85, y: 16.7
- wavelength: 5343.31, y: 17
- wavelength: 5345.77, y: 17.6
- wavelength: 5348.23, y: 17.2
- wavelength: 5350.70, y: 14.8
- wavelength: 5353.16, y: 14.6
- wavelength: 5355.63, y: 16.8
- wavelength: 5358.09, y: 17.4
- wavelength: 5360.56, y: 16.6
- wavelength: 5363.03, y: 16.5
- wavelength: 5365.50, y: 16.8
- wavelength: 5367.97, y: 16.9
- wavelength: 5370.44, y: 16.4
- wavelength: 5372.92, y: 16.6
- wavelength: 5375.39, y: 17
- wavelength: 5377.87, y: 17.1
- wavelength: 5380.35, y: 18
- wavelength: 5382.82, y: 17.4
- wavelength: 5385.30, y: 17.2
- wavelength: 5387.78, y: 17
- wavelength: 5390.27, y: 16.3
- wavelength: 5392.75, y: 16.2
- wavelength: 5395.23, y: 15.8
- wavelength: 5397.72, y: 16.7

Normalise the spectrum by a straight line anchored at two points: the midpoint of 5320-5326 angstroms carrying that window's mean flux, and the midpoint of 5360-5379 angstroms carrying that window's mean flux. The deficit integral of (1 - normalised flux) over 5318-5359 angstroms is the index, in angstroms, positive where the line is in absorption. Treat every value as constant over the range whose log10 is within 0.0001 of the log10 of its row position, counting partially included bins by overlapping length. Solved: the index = 2.5 angstroms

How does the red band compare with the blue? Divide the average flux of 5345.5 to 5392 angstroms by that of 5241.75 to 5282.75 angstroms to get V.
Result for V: 1.05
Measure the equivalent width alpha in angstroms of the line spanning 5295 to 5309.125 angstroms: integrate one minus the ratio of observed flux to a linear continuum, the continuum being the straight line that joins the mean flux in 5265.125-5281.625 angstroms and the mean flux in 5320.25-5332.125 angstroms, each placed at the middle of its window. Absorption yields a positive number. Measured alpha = -1.4 angstroms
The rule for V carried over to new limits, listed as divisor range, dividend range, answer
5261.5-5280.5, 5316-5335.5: 1.09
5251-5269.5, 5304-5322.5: 1.23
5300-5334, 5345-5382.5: 0.93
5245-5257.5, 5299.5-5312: 1.20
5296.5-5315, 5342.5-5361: 0.88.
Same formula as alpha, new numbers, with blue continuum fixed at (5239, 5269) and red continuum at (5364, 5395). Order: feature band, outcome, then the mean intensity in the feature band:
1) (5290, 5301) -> -1.65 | 18.1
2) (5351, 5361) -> 0.22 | 16.2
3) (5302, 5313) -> -1.95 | 18.7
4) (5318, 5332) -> -1.19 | 17.5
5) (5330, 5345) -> -0.15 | 16.5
